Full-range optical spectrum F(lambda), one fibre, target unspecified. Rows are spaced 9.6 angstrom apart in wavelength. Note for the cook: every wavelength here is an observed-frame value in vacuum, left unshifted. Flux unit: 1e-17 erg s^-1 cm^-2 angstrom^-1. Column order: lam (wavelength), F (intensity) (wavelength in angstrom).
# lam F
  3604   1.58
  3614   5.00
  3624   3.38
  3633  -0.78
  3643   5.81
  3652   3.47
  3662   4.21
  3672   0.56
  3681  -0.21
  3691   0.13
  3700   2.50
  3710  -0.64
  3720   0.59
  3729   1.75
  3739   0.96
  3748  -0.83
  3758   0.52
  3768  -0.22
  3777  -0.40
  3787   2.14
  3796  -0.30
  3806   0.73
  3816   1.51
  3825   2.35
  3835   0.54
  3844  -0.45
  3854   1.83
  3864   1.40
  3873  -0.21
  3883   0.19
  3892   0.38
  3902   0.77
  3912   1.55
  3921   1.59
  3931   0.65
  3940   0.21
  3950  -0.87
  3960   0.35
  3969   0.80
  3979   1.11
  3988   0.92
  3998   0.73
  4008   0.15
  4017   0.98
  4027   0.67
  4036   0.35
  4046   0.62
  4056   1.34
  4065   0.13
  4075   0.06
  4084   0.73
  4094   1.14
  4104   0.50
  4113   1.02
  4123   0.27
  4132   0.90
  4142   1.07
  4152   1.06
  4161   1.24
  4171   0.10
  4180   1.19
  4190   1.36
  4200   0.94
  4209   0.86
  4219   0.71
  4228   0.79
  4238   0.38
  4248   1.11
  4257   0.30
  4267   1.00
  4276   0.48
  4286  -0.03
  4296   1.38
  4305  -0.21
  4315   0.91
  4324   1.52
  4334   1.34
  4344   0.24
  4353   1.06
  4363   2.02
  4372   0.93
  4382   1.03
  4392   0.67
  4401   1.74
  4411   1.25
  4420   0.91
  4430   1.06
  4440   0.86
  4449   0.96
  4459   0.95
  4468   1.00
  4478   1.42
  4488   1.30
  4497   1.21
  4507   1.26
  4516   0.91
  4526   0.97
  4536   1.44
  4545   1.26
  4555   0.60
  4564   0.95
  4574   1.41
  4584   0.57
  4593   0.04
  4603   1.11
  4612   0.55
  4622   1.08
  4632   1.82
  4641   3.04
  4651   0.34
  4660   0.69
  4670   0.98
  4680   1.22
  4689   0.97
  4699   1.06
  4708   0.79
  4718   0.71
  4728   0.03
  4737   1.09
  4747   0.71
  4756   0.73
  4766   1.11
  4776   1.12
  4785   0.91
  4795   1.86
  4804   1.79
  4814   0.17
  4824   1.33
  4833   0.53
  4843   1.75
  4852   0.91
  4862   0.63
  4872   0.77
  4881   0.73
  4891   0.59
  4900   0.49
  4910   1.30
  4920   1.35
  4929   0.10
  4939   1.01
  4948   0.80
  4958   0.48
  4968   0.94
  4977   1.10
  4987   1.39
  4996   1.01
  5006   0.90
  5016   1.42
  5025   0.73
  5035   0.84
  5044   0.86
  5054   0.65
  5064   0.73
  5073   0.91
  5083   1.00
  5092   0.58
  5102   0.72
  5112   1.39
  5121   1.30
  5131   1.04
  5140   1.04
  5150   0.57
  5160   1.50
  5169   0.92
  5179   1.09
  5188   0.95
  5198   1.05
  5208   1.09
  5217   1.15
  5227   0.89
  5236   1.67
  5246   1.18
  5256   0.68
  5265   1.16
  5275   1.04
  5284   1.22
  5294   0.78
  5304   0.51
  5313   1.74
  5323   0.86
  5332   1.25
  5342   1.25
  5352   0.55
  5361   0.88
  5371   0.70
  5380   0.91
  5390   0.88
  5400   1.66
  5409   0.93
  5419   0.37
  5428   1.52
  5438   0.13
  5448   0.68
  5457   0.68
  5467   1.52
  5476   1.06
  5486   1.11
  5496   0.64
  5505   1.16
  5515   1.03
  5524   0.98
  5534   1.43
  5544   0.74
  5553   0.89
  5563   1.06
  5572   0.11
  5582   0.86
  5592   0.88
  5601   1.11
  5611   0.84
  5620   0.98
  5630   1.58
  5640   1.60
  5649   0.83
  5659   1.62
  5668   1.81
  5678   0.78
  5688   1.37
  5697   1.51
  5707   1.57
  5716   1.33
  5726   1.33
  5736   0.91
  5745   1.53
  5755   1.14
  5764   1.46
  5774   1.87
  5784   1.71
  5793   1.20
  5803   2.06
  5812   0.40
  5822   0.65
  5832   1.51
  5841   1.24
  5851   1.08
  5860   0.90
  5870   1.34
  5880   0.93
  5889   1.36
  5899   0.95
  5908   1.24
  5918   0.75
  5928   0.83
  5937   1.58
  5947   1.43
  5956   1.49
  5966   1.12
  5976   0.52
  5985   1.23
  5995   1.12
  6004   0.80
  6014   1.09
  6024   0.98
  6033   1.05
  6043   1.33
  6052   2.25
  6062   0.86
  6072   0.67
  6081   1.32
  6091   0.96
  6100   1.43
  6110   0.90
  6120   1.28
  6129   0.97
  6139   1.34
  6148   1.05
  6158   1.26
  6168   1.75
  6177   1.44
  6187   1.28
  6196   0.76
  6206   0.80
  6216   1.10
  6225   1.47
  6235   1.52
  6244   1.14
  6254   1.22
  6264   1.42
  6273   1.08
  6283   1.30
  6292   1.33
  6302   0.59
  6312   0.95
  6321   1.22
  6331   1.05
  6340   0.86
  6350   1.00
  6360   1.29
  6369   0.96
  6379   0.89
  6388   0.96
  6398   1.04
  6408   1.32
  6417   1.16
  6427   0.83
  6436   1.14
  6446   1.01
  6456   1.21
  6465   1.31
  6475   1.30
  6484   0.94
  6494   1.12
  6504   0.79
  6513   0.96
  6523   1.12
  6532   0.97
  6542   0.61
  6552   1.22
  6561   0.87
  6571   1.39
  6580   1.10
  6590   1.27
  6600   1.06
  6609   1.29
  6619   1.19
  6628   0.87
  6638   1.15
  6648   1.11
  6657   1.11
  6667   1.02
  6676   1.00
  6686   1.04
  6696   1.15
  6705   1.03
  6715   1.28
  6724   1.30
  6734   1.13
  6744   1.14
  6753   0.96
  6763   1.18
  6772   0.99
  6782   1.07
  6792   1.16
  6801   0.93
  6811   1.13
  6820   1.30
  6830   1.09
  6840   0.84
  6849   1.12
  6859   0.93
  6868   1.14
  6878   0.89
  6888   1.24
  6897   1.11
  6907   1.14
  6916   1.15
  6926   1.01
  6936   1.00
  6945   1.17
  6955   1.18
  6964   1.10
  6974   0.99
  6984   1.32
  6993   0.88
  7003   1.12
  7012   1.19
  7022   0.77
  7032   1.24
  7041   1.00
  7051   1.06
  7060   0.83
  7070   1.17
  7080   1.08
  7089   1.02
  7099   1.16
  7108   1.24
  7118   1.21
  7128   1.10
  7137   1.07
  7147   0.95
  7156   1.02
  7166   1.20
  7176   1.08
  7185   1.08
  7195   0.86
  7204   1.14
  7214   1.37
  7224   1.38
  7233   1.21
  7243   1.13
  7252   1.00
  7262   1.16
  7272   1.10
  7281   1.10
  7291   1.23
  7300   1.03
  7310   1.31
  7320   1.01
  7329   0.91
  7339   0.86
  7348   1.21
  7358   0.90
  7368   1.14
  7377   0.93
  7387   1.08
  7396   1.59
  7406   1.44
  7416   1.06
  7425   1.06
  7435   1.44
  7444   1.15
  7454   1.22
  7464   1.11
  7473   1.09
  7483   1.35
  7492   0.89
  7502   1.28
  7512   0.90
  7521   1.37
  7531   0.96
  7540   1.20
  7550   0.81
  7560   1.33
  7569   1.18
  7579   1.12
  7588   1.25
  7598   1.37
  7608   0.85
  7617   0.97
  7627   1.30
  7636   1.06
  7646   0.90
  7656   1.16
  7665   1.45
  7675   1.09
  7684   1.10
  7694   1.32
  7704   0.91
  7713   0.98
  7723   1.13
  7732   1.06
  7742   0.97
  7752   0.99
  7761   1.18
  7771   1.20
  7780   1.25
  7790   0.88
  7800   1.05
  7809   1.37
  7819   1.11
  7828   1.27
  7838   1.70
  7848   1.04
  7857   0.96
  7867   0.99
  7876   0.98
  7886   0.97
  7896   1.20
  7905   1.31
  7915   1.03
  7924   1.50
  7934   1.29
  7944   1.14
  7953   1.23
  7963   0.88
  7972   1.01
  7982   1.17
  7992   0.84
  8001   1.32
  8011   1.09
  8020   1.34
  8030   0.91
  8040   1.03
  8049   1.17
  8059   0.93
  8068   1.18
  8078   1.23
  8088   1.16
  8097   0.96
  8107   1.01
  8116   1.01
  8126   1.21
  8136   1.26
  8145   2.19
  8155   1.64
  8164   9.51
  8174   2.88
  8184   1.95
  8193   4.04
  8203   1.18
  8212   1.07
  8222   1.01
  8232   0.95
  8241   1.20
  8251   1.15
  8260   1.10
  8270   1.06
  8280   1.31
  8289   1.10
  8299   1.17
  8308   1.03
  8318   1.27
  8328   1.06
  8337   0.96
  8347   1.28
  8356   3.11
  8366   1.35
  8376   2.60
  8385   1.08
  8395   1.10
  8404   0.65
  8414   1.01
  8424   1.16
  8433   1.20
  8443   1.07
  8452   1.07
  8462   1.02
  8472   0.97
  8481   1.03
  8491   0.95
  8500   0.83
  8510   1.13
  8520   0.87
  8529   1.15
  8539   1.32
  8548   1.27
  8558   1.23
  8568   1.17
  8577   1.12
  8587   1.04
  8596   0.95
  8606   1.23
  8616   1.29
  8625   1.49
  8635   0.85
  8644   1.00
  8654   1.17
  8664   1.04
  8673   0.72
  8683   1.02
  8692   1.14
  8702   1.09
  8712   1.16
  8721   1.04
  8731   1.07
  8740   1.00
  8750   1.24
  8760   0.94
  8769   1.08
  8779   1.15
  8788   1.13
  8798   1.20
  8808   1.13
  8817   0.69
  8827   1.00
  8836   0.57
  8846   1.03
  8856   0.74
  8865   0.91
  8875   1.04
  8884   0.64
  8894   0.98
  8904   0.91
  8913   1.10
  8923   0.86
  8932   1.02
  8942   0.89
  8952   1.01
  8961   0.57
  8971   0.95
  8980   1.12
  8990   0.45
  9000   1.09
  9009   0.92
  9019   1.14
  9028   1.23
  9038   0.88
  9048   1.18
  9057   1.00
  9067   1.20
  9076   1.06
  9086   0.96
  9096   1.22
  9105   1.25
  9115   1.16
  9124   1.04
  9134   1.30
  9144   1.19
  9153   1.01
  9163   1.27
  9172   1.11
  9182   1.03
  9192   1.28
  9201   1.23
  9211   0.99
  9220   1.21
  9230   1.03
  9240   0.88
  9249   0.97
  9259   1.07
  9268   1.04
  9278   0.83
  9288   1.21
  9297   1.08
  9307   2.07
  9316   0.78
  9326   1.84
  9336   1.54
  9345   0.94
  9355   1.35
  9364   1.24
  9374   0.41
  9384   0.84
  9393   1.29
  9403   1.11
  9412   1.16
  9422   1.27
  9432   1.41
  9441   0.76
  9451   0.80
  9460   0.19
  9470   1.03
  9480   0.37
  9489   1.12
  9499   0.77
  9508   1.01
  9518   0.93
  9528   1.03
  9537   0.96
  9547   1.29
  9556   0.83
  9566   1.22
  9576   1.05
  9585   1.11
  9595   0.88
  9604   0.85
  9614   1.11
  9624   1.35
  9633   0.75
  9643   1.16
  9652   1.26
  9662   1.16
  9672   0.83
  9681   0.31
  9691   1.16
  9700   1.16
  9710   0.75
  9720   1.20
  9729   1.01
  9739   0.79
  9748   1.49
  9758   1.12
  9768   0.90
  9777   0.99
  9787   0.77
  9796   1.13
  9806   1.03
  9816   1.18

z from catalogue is 0.244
